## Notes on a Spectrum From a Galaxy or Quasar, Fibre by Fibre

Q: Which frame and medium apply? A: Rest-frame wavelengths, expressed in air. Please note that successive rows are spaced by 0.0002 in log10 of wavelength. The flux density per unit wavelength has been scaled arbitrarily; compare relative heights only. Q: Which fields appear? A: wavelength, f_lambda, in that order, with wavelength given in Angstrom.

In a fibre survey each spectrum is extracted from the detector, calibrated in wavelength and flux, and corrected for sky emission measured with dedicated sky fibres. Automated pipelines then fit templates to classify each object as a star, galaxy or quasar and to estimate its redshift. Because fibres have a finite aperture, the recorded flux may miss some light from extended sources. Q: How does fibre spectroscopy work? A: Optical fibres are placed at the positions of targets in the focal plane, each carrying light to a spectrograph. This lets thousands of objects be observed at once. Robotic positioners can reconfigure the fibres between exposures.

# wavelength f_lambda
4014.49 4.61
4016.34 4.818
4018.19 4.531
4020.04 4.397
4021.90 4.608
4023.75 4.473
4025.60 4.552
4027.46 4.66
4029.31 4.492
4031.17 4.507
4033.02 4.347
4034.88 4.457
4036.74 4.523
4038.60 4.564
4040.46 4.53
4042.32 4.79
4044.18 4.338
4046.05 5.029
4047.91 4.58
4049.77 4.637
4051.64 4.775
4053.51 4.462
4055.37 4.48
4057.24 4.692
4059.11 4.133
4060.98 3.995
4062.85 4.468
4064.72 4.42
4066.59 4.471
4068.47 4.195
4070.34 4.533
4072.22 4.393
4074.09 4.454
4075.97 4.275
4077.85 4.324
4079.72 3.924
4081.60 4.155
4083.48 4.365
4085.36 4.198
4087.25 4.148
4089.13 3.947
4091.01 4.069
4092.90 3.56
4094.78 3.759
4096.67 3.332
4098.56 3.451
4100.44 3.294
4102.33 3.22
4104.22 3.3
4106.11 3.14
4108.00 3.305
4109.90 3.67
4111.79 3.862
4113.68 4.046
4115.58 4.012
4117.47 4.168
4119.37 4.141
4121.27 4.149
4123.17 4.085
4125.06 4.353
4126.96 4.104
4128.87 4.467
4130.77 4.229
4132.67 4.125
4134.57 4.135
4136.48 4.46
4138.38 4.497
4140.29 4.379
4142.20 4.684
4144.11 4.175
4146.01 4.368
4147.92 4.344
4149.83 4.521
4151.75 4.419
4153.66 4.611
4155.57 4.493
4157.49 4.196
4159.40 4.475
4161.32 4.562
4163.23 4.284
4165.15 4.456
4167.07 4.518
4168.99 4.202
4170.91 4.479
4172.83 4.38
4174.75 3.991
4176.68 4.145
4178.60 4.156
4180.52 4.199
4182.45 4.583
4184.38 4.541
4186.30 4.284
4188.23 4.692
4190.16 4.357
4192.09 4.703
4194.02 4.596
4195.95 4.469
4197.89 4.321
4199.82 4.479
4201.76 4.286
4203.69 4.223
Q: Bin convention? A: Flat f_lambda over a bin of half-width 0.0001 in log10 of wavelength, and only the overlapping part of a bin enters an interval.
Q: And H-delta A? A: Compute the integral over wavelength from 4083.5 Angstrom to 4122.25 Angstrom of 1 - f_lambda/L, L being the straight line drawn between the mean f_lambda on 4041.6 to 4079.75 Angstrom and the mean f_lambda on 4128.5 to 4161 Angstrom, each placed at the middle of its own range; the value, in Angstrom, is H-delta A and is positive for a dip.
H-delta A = 5.9 Angstrom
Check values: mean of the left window 4.46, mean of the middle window 3.75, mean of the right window 4.39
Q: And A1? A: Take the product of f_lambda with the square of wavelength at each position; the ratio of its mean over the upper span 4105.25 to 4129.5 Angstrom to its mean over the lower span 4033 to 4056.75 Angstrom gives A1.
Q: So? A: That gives 0.9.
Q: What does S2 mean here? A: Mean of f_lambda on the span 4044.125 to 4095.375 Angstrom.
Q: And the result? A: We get 4.32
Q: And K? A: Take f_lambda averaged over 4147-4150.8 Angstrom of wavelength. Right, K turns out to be 4.42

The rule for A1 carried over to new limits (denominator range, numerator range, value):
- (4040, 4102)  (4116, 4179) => 1.06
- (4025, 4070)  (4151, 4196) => 1.04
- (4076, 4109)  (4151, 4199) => 1.22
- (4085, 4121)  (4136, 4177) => 1.21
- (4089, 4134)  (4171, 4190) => 1.17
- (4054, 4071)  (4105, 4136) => 0.94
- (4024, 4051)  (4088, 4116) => 0.81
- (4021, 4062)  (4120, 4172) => 1.01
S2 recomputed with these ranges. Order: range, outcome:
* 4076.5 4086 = 4.2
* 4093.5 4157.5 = 4.04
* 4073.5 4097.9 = 4.02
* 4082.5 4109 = 3.65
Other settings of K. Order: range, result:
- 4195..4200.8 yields 4.42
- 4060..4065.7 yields 4.3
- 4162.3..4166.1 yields 4.37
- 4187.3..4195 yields 4.59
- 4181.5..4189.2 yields 4.53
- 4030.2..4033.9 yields 4.43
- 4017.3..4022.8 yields 4.51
